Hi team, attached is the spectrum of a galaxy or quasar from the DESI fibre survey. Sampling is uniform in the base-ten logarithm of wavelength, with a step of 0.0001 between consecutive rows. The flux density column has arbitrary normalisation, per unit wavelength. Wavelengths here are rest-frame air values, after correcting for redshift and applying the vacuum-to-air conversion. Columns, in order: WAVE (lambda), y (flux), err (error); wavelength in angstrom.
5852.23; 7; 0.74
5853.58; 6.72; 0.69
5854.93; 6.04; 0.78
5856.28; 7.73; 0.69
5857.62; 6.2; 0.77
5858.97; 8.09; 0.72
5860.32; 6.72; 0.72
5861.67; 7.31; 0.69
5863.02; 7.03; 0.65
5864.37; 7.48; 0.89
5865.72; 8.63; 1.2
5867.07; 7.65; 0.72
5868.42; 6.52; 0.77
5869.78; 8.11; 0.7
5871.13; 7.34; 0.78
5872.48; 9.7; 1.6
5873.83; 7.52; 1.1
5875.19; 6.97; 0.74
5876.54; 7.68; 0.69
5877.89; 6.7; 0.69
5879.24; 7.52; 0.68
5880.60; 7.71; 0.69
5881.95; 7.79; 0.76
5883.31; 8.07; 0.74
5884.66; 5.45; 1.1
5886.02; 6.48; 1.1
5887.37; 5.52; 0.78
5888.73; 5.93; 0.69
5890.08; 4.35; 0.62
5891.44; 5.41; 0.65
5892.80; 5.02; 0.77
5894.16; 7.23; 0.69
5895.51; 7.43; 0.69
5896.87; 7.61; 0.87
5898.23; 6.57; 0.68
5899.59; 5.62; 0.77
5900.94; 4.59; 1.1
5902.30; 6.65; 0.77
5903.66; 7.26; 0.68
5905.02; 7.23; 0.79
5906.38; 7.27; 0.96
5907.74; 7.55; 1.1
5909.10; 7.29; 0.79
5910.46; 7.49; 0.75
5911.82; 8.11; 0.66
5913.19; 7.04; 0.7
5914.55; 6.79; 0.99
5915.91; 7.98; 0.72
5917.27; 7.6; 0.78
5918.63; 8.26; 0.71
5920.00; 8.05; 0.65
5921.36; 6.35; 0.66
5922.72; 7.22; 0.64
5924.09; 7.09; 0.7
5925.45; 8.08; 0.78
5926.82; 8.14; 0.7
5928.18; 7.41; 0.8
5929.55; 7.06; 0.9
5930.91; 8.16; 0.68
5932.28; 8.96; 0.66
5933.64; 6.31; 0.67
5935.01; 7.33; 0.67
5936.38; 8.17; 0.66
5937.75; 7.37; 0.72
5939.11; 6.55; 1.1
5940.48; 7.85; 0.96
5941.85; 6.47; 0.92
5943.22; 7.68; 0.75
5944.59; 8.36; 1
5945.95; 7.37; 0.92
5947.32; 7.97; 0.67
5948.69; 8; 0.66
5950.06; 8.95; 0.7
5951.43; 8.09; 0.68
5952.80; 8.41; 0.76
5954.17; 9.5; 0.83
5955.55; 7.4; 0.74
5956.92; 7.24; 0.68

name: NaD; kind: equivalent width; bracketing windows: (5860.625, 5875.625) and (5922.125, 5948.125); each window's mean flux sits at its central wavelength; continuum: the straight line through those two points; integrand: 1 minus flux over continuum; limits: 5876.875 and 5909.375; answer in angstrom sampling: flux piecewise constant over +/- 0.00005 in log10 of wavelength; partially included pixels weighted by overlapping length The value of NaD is 4.3 angstrom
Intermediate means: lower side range 7.64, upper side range 7.56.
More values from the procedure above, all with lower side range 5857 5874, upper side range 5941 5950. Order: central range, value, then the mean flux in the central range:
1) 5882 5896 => 2.7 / 6.15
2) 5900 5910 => 1.1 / 6.82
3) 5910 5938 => 0.4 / 7.57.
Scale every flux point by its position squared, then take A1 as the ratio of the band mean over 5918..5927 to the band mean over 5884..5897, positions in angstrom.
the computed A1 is 1.28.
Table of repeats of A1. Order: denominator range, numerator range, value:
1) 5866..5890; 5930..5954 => 1.11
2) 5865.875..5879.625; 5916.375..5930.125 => 1.01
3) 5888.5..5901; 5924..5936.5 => 1.28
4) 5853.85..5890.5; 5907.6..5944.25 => 1.07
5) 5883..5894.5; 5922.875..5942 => 1.31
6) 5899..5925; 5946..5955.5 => 1.18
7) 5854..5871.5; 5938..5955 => 1.12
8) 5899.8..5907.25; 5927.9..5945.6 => 1.16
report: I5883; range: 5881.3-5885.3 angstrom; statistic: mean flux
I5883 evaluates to 7.11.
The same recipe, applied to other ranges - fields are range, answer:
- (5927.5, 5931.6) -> 7.54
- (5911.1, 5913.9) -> 7.55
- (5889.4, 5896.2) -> 5.89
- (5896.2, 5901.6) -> 6.11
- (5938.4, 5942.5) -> 6.97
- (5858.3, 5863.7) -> 7.29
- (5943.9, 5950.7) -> 8.13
